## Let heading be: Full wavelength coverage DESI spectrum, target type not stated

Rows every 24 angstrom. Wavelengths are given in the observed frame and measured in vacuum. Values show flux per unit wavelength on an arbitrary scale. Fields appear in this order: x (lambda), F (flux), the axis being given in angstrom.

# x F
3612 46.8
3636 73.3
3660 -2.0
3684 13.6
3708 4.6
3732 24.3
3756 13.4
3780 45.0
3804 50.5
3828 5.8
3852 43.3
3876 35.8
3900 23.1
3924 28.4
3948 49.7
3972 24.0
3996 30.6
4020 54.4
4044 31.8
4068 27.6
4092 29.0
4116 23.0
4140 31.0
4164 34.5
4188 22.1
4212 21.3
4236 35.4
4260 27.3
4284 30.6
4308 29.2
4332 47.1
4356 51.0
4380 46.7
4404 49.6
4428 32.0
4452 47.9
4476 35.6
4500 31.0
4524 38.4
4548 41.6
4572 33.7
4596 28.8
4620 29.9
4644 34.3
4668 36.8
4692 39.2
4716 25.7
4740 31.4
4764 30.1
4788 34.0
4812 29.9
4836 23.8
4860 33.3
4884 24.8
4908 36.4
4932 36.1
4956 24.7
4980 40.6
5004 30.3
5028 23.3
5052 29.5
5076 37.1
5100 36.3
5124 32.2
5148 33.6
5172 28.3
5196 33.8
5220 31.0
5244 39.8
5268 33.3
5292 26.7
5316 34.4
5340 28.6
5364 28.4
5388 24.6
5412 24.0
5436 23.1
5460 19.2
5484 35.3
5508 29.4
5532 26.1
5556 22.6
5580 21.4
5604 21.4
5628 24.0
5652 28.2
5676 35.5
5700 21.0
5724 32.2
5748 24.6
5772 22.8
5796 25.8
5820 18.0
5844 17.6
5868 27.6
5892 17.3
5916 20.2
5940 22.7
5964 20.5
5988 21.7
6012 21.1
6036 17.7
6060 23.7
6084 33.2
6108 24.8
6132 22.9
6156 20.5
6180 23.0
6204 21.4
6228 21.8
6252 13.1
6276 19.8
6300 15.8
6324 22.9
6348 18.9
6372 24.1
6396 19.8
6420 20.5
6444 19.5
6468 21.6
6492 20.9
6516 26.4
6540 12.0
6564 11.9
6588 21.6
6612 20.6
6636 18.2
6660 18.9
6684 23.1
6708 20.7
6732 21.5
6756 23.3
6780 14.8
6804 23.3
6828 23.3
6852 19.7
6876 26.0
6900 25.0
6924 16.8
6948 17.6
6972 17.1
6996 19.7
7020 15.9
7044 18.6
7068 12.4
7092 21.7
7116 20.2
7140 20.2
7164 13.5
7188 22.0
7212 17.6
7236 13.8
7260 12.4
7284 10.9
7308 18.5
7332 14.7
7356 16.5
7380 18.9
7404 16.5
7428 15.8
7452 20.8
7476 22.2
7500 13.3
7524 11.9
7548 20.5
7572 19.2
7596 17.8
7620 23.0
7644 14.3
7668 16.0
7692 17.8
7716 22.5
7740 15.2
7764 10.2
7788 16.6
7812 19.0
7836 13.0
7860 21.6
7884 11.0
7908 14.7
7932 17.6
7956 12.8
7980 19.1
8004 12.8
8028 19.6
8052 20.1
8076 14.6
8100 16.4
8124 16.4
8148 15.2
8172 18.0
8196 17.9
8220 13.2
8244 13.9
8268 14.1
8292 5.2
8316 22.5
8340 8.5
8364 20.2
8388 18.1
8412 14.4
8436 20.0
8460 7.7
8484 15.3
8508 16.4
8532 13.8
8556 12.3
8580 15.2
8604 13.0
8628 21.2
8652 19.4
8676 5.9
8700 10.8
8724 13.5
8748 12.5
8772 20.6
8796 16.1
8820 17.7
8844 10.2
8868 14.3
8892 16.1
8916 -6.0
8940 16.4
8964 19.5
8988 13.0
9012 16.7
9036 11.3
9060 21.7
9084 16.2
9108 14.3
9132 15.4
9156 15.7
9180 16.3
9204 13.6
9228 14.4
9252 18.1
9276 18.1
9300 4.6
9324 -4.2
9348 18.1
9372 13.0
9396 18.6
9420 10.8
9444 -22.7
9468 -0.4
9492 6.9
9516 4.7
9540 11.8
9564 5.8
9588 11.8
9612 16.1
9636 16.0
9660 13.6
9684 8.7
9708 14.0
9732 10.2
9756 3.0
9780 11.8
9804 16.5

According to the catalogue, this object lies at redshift 1.478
